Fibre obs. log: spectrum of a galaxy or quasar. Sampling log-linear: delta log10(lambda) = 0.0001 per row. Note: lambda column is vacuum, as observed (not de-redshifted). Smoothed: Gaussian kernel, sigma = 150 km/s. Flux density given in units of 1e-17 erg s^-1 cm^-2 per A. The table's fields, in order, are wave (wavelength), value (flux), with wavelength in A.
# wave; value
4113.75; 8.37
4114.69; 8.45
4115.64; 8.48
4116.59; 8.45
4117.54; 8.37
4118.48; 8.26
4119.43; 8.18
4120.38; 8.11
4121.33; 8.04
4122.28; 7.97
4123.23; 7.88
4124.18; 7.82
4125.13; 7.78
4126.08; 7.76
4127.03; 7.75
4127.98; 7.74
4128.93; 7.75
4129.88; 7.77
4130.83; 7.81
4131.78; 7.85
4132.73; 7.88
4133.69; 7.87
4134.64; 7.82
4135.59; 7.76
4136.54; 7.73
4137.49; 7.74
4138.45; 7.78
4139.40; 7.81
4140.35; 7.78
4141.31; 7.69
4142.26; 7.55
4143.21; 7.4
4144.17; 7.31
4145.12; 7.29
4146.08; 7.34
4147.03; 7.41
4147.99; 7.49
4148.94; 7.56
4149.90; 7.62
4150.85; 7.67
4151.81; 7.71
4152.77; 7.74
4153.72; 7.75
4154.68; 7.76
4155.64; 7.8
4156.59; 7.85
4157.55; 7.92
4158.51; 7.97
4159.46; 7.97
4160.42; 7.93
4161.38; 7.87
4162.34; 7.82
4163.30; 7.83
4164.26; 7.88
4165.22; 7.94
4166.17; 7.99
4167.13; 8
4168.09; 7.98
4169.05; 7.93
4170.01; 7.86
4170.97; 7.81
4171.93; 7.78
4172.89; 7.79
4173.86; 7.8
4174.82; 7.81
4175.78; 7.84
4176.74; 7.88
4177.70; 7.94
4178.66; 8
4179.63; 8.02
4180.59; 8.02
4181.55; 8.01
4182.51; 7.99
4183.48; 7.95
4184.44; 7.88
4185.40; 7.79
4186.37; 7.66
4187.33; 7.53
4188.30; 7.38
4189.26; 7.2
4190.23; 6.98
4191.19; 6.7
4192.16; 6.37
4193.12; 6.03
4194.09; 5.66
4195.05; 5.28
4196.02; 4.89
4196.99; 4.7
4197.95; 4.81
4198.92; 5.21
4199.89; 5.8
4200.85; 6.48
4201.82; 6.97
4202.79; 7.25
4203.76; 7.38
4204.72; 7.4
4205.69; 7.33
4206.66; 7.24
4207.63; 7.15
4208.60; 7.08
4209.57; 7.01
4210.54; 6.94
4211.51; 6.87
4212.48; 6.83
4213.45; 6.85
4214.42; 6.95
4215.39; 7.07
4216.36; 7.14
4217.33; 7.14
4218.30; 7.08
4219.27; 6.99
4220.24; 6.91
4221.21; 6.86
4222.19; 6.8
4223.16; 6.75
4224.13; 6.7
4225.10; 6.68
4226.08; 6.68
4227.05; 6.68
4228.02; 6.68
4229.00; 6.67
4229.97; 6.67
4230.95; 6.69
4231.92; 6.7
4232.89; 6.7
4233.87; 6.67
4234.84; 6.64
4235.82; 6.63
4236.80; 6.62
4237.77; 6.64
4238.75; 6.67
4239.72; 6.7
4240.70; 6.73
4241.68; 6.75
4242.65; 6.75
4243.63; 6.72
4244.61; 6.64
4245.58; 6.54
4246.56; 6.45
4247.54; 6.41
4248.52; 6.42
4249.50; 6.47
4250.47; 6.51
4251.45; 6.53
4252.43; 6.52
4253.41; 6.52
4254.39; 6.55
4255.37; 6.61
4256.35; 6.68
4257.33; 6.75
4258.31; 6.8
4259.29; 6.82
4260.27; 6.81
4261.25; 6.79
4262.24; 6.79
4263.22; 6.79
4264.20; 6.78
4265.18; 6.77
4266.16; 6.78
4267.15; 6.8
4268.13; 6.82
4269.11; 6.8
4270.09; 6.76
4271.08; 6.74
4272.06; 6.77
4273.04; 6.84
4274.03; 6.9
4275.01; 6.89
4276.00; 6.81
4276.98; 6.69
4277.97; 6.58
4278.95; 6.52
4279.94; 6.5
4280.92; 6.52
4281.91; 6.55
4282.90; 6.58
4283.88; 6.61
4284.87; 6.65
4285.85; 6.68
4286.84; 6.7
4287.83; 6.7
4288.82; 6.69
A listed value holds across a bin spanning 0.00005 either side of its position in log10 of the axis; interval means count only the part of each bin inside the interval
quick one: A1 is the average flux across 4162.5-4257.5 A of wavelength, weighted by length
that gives 6.96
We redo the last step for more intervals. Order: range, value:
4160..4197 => 7.46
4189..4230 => 6.62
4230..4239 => 6.66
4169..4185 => 7.9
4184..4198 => 6.5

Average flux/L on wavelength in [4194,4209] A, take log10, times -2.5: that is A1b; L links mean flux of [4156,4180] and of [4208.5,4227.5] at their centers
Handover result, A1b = 0.15 mag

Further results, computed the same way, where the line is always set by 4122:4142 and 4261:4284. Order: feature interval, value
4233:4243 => 0.05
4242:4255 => 0.06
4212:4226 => 0.04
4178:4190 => -0.05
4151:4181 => -0.05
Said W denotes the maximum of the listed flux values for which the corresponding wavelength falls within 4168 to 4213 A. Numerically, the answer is 8.02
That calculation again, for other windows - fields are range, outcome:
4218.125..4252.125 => 7.08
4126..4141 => 7.88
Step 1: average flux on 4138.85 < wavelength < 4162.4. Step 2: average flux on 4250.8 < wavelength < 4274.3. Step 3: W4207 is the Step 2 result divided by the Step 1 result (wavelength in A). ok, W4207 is 0.9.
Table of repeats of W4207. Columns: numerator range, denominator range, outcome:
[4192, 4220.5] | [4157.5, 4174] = 0.83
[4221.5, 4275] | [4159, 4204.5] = 0.92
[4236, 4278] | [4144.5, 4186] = 0.86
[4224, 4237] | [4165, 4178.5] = 0.85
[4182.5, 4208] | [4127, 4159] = 0.87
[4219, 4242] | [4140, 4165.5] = 0.87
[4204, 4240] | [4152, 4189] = 0.87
